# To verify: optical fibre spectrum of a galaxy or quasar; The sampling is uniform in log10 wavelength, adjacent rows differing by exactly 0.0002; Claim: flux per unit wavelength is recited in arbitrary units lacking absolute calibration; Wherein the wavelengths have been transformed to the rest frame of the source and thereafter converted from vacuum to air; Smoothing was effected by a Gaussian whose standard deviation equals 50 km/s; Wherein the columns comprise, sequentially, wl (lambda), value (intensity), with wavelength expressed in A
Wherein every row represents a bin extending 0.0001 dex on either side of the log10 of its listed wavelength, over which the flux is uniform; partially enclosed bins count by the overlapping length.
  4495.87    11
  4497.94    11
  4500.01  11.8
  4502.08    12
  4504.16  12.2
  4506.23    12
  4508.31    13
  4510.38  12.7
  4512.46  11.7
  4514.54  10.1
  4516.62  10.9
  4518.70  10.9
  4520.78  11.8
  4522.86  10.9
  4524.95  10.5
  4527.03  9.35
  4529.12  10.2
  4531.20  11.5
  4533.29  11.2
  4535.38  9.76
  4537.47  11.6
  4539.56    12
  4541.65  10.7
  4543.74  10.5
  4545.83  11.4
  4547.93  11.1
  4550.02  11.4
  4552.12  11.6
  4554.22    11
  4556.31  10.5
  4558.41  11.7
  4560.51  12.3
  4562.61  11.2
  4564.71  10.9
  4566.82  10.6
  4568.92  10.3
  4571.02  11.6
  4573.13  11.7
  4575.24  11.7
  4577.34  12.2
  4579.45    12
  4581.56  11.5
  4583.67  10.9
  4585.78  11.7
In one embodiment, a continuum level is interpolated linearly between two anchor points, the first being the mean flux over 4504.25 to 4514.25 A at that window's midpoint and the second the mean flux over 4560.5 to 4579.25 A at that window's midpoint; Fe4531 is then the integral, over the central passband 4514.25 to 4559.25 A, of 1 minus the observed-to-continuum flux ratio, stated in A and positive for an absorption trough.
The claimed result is 3.3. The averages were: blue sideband 12.2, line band 10.9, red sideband 11.4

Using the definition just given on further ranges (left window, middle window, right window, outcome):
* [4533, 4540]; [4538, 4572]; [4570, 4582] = 0.65 A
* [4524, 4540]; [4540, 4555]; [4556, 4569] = -0.27 A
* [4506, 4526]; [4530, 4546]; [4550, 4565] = 0.46 A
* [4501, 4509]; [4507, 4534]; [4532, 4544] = 1.23 A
